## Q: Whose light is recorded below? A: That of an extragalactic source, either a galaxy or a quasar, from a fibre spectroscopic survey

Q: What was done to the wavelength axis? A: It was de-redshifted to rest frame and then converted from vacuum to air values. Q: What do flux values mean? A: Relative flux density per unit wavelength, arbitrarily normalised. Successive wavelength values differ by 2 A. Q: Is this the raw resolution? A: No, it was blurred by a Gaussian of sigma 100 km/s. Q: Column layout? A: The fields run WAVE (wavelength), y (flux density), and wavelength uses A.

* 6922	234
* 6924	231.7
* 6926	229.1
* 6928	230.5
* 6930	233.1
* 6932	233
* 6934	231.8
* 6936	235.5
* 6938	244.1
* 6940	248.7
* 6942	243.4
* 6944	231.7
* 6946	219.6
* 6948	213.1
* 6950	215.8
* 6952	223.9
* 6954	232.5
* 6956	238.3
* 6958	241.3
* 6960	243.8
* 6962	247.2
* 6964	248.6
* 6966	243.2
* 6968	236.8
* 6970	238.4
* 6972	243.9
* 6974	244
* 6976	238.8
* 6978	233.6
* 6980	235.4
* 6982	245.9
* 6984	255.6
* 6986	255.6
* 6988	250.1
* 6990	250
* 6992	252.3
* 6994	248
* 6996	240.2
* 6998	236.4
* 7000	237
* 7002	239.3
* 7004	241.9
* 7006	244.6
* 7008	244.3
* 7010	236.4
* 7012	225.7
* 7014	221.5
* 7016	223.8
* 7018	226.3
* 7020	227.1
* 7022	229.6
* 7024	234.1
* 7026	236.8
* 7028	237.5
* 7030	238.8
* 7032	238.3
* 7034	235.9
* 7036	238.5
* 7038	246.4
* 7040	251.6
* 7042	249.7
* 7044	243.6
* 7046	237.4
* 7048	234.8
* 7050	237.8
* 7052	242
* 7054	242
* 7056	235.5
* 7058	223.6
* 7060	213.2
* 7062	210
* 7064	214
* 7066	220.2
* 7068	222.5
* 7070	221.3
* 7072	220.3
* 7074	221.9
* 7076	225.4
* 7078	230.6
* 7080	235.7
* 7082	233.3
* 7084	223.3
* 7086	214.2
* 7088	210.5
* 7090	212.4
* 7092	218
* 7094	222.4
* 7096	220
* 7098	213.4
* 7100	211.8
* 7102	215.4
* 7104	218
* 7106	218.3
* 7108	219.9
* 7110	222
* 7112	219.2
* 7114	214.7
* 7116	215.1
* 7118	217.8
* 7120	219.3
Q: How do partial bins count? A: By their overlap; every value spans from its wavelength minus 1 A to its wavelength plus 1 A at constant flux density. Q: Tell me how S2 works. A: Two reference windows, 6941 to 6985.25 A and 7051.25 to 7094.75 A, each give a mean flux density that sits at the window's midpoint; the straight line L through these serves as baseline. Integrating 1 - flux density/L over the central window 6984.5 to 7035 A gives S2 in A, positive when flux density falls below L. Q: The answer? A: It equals -1.5 A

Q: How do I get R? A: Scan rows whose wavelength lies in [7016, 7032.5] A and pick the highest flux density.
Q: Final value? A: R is 238.8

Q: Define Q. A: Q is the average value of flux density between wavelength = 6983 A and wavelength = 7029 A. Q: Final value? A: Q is 239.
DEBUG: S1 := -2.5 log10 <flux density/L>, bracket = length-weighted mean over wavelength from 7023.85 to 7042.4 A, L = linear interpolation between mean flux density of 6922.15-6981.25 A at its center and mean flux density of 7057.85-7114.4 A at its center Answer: -0.07 mag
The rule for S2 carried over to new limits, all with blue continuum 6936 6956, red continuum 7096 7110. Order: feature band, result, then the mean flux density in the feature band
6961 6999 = -2.8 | 244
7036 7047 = -1.1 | 245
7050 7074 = -0.4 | 225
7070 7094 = -0.4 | 222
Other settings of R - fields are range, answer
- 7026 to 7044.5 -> 251.6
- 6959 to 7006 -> 255.6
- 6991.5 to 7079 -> 252.3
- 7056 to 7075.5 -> 235.5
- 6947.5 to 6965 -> 248.6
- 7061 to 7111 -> 235.7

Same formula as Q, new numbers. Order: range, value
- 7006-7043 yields 236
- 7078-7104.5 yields 220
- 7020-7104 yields 228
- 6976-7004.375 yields 244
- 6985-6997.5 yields 249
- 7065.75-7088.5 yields 224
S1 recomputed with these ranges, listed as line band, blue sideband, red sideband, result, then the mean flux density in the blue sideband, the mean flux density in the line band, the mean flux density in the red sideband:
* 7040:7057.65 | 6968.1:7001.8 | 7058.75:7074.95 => -0.08 mag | 244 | 240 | 218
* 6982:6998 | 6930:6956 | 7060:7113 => -0.10 mag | 231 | 249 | 220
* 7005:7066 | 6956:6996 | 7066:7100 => -0.01 mag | 245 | 234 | 221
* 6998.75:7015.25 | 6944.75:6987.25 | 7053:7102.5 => -0.02 mag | 238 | 236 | 221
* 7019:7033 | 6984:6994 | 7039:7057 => 0.05 mag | 252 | 235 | 242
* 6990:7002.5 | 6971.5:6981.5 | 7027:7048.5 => -0.01 mag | 239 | 243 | 241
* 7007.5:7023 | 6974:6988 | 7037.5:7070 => 0.05 mag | 245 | 229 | 232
